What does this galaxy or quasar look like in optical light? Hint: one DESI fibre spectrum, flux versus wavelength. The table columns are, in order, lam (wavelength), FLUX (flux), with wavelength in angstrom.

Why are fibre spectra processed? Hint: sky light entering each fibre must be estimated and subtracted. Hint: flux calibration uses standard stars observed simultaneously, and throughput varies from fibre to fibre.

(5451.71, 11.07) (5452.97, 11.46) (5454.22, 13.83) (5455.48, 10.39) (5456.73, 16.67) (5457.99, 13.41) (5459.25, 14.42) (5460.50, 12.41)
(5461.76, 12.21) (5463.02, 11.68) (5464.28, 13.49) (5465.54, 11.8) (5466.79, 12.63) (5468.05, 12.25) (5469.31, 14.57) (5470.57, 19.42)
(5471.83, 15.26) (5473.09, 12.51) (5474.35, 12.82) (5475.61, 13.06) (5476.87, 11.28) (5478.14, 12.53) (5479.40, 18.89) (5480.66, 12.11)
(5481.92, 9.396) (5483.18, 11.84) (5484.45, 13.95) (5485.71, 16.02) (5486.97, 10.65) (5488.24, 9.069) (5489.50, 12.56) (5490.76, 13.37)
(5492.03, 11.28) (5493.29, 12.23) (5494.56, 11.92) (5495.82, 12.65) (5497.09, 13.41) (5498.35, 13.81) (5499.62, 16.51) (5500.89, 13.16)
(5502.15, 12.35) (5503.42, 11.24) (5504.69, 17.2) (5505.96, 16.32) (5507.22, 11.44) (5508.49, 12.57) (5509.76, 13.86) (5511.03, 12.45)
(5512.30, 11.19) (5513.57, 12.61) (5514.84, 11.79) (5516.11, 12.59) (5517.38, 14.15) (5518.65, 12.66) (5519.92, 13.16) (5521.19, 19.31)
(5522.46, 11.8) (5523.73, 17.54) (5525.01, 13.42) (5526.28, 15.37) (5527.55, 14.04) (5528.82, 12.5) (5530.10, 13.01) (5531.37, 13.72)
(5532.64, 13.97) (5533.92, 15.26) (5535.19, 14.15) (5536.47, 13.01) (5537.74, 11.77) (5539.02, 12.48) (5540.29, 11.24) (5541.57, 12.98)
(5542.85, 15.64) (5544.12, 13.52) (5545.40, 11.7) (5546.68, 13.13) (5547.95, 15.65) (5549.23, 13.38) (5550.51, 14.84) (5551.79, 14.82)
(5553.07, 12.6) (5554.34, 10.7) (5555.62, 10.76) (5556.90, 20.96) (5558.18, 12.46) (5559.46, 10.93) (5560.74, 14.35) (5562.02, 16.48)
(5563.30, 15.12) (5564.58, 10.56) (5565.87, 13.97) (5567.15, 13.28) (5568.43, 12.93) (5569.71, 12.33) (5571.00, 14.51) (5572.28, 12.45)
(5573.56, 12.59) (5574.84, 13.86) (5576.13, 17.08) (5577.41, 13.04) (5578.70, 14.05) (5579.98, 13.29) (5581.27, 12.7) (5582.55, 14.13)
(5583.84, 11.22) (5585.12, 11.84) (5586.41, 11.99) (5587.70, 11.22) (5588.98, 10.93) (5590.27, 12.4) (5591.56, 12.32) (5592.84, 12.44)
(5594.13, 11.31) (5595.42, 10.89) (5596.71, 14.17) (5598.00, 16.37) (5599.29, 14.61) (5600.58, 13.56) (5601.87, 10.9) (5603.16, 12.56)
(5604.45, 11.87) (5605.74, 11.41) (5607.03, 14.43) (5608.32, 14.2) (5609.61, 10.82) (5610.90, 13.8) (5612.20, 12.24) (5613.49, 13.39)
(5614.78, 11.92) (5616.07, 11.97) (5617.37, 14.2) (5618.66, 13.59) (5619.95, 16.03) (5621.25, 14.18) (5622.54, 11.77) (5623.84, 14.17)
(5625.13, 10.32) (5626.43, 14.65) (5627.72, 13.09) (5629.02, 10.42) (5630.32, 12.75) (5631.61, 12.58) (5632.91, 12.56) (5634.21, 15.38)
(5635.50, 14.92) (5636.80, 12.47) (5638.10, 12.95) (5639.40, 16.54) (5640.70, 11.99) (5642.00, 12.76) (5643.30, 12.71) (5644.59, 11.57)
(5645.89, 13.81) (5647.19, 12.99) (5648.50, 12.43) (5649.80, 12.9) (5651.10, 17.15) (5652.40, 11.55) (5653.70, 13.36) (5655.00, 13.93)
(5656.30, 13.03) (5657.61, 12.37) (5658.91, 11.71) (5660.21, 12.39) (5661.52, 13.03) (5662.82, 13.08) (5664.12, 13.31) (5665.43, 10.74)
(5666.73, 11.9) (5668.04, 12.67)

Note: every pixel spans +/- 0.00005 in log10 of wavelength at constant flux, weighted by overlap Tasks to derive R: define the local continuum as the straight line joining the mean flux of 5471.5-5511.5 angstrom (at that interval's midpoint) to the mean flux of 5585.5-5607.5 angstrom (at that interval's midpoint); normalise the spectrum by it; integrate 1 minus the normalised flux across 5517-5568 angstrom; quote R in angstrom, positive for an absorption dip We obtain -3.8 angstrom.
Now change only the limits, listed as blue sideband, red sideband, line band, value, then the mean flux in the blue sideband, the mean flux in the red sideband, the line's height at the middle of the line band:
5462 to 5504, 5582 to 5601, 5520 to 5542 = -1.7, 13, 12.6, 12.8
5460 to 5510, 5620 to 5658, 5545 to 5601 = -0.4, 13.1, 13.2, 13.2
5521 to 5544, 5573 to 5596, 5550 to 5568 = -0.6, 13.8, 12.6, 13.2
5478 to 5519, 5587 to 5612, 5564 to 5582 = -0.9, 13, 12.6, 12.7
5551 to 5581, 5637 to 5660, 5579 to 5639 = 2.2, 13.6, 13.1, 13.4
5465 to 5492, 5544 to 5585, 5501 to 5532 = -0.7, 13.1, 13.5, 13.3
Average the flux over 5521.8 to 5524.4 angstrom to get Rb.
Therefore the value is 14.7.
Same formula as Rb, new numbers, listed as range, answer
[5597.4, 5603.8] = 13.6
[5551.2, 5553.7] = 13.7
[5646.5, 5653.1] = 13.4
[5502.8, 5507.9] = 14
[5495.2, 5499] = 13.3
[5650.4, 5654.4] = 14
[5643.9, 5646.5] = 12.7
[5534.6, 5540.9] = 12.5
